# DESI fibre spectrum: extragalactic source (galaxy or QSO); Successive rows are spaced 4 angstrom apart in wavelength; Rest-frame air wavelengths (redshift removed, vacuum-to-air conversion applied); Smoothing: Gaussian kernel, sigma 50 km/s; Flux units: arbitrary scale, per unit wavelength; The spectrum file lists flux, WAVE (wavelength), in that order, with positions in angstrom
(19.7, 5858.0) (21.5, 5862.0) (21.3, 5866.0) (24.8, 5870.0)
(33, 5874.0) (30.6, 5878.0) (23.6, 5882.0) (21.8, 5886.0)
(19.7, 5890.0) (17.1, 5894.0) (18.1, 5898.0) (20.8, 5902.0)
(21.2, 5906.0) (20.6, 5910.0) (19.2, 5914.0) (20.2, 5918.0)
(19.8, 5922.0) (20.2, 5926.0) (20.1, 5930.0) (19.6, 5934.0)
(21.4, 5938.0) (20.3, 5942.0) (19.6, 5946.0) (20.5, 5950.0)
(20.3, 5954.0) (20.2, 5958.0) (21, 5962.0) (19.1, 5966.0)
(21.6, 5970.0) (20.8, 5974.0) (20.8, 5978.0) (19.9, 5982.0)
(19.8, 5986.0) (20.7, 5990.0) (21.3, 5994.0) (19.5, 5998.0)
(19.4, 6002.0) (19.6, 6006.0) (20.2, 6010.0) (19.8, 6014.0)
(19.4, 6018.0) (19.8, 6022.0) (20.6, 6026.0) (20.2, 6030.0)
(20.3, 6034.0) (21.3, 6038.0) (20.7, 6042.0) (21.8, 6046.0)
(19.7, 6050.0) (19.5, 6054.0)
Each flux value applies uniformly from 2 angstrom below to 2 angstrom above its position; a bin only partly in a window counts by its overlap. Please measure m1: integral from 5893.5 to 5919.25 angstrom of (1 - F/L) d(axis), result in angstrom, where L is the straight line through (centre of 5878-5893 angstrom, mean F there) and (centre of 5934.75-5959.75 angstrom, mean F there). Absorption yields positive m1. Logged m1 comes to 2.5 angstrom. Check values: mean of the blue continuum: 22.6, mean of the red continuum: 20.3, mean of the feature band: 19.7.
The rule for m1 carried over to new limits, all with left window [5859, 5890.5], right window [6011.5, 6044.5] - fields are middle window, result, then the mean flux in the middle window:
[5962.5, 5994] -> 1.8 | 20.5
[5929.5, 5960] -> 3.2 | 20.3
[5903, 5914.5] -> 1.5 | 20.5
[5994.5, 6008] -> 0.9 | 19.7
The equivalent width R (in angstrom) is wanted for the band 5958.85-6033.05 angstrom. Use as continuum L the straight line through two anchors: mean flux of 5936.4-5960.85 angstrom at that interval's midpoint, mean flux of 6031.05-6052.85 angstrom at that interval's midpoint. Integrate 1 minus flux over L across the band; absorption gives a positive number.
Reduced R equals 1.2 angstrom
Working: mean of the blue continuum 20.4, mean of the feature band 20.2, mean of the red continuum 20.7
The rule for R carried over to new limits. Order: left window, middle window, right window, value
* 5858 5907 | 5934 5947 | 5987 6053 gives 0.8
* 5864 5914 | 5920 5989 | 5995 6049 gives 3.6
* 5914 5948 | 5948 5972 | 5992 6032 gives -0.5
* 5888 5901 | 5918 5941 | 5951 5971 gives -0.9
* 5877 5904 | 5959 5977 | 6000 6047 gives 0.1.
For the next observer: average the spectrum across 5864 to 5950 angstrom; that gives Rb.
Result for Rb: 21.5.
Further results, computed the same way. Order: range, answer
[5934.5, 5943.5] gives 20.7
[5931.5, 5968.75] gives 20.2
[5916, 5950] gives 20.2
